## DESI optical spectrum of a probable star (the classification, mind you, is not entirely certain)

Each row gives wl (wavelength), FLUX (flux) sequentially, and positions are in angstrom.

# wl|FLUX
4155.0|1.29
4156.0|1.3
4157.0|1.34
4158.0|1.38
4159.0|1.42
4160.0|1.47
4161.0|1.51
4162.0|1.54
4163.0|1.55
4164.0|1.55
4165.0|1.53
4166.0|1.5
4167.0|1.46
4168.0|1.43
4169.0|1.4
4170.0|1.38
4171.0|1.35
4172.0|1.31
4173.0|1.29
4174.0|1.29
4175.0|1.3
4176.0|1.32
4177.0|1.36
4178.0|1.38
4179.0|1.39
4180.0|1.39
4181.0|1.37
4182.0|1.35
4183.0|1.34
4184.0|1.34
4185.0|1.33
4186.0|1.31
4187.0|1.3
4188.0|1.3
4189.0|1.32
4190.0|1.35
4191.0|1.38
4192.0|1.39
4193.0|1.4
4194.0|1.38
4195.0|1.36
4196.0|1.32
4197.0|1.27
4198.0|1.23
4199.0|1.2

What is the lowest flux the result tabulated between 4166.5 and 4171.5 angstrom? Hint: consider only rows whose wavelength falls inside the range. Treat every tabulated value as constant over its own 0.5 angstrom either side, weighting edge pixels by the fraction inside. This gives 1.35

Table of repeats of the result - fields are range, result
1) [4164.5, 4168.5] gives 1.43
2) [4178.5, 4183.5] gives 1.34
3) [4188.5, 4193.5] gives 1.32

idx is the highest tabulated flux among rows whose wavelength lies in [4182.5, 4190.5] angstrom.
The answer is 1.35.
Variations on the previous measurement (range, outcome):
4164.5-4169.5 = 1.53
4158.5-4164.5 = 1.55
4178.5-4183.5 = 1.39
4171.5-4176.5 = 1.32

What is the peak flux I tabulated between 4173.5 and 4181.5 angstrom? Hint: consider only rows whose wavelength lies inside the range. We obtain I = 1.39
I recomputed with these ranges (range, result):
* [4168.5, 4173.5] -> 1.4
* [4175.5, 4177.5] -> 1.36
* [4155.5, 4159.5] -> 1.42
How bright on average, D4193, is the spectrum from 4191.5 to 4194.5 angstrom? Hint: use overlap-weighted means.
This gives 1.39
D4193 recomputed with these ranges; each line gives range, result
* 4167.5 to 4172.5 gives 1.37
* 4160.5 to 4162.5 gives 1.52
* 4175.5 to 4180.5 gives 1.37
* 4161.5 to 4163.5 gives 1.54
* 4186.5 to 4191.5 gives 1.33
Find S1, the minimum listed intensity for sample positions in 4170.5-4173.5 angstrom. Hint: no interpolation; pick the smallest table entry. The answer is 1.29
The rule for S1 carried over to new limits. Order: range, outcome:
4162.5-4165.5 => 1.53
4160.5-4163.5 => 1.51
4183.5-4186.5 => 1.31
